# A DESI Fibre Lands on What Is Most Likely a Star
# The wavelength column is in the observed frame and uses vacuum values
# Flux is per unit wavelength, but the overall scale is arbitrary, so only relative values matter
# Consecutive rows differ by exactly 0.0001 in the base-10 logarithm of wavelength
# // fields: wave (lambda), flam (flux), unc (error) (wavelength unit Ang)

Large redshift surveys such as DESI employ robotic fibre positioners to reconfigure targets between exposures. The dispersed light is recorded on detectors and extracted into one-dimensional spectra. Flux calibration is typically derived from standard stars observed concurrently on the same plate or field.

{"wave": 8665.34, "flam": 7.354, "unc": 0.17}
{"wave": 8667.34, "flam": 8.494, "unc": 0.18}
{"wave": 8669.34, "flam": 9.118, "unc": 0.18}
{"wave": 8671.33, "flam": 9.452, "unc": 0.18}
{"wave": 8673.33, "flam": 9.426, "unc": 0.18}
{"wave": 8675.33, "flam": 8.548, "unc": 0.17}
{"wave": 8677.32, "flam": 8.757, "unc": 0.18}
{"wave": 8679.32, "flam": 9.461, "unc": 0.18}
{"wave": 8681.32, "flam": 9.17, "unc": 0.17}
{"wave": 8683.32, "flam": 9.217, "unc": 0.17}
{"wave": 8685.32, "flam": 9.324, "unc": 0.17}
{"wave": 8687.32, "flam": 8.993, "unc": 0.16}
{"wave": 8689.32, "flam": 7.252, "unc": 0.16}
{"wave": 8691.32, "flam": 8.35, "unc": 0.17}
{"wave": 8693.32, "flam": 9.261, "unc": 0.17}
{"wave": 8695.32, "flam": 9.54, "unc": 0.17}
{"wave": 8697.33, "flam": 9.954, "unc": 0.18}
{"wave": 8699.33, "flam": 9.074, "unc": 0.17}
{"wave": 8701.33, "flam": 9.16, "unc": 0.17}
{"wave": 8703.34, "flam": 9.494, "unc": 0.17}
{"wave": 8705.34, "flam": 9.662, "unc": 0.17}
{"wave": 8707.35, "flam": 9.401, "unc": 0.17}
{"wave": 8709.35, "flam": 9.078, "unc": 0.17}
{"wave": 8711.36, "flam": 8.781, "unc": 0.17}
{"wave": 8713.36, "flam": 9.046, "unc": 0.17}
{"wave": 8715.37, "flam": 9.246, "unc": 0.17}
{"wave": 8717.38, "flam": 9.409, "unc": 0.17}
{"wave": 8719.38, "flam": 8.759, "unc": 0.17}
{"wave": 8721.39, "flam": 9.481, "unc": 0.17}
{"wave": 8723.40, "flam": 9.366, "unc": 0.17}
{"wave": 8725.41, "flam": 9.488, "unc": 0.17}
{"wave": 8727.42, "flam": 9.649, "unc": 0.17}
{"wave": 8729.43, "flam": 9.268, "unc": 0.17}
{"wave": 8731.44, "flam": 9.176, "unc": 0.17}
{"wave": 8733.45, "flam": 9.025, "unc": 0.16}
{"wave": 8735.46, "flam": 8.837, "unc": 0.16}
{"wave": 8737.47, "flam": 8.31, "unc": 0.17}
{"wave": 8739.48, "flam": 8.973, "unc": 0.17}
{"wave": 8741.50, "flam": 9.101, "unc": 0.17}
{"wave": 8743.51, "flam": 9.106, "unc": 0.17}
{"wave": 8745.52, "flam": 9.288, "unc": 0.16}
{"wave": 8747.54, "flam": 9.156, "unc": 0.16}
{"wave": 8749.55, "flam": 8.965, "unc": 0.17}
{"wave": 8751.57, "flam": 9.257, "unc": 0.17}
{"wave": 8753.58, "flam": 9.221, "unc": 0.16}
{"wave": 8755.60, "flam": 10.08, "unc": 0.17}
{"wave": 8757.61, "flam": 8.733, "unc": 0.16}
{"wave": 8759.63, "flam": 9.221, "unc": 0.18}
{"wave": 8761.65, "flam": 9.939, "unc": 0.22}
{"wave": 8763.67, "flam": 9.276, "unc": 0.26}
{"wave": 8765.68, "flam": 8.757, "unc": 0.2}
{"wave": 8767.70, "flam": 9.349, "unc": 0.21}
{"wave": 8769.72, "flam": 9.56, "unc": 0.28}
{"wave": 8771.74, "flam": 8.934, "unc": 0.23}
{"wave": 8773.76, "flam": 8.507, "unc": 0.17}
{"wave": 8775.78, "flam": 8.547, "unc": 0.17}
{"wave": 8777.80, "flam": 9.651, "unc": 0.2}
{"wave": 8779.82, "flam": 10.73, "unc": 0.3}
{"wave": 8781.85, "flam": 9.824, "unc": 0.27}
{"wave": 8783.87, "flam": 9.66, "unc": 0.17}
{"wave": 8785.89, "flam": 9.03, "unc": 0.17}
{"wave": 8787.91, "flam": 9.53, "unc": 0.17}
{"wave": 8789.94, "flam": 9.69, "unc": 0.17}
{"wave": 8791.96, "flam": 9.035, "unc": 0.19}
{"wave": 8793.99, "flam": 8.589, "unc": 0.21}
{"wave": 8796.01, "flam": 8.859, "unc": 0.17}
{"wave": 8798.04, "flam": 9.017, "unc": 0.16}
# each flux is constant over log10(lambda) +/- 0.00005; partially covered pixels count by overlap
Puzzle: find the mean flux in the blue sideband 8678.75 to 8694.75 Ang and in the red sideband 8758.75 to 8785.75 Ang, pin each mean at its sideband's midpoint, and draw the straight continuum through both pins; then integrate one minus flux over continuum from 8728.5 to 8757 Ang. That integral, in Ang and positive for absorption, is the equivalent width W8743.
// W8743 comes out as 0.3 Ang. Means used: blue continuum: 8.88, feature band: 9.12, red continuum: 9.37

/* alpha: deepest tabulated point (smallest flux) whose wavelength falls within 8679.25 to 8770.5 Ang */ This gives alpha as 7.252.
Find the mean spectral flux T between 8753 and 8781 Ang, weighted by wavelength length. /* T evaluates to 9.32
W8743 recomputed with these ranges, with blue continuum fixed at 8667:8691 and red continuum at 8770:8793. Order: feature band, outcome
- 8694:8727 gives -0.9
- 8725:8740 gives 0.1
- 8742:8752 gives 0.1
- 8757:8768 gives 0.1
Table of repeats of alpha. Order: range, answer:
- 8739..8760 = 8.733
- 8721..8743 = 8.31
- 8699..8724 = 8.759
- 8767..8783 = 8.507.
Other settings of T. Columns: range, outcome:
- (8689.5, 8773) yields 9.19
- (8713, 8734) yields 9.28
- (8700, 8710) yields 9.36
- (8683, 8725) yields 9.14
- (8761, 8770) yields 9.34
